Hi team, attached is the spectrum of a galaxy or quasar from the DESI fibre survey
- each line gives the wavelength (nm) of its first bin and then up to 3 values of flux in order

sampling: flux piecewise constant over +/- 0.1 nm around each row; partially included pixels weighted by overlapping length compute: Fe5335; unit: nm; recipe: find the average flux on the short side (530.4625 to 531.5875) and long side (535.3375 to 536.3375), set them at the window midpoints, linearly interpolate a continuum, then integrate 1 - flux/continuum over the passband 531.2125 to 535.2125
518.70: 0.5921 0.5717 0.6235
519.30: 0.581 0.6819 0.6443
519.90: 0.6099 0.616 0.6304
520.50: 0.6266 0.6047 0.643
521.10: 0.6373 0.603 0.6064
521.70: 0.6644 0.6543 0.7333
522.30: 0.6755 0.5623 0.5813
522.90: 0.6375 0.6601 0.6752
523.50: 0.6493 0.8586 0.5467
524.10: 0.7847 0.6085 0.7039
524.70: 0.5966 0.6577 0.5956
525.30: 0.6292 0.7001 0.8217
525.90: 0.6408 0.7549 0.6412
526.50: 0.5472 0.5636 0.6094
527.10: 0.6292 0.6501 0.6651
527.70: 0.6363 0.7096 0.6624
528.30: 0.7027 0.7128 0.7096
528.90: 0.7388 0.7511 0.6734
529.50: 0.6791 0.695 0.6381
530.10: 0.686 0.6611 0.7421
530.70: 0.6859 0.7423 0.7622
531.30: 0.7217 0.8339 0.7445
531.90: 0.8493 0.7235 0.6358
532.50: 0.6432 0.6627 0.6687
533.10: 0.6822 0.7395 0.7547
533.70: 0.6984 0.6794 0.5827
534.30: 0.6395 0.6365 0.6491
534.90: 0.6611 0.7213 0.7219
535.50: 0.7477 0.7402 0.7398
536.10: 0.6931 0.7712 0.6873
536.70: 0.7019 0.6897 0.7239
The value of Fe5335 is 0.25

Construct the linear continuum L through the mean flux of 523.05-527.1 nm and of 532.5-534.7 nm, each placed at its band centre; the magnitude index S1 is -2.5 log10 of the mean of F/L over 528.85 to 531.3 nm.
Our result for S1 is -0.06 mag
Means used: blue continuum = 0.661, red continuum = 0.672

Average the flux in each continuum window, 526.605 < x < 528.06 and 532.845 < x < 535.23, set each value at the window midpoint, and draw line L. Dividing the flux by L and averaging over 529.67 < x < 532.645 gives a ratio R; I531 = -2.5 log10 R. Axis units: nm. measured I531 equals -0.09 mag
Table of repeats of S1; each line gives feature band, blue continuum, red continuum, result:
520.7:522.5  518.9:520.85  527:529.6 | -0.02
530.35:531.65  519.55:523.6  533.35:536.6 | -0.10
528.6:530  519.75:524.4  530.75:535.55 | -0.02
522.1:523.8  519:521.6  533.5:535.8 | -0.05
